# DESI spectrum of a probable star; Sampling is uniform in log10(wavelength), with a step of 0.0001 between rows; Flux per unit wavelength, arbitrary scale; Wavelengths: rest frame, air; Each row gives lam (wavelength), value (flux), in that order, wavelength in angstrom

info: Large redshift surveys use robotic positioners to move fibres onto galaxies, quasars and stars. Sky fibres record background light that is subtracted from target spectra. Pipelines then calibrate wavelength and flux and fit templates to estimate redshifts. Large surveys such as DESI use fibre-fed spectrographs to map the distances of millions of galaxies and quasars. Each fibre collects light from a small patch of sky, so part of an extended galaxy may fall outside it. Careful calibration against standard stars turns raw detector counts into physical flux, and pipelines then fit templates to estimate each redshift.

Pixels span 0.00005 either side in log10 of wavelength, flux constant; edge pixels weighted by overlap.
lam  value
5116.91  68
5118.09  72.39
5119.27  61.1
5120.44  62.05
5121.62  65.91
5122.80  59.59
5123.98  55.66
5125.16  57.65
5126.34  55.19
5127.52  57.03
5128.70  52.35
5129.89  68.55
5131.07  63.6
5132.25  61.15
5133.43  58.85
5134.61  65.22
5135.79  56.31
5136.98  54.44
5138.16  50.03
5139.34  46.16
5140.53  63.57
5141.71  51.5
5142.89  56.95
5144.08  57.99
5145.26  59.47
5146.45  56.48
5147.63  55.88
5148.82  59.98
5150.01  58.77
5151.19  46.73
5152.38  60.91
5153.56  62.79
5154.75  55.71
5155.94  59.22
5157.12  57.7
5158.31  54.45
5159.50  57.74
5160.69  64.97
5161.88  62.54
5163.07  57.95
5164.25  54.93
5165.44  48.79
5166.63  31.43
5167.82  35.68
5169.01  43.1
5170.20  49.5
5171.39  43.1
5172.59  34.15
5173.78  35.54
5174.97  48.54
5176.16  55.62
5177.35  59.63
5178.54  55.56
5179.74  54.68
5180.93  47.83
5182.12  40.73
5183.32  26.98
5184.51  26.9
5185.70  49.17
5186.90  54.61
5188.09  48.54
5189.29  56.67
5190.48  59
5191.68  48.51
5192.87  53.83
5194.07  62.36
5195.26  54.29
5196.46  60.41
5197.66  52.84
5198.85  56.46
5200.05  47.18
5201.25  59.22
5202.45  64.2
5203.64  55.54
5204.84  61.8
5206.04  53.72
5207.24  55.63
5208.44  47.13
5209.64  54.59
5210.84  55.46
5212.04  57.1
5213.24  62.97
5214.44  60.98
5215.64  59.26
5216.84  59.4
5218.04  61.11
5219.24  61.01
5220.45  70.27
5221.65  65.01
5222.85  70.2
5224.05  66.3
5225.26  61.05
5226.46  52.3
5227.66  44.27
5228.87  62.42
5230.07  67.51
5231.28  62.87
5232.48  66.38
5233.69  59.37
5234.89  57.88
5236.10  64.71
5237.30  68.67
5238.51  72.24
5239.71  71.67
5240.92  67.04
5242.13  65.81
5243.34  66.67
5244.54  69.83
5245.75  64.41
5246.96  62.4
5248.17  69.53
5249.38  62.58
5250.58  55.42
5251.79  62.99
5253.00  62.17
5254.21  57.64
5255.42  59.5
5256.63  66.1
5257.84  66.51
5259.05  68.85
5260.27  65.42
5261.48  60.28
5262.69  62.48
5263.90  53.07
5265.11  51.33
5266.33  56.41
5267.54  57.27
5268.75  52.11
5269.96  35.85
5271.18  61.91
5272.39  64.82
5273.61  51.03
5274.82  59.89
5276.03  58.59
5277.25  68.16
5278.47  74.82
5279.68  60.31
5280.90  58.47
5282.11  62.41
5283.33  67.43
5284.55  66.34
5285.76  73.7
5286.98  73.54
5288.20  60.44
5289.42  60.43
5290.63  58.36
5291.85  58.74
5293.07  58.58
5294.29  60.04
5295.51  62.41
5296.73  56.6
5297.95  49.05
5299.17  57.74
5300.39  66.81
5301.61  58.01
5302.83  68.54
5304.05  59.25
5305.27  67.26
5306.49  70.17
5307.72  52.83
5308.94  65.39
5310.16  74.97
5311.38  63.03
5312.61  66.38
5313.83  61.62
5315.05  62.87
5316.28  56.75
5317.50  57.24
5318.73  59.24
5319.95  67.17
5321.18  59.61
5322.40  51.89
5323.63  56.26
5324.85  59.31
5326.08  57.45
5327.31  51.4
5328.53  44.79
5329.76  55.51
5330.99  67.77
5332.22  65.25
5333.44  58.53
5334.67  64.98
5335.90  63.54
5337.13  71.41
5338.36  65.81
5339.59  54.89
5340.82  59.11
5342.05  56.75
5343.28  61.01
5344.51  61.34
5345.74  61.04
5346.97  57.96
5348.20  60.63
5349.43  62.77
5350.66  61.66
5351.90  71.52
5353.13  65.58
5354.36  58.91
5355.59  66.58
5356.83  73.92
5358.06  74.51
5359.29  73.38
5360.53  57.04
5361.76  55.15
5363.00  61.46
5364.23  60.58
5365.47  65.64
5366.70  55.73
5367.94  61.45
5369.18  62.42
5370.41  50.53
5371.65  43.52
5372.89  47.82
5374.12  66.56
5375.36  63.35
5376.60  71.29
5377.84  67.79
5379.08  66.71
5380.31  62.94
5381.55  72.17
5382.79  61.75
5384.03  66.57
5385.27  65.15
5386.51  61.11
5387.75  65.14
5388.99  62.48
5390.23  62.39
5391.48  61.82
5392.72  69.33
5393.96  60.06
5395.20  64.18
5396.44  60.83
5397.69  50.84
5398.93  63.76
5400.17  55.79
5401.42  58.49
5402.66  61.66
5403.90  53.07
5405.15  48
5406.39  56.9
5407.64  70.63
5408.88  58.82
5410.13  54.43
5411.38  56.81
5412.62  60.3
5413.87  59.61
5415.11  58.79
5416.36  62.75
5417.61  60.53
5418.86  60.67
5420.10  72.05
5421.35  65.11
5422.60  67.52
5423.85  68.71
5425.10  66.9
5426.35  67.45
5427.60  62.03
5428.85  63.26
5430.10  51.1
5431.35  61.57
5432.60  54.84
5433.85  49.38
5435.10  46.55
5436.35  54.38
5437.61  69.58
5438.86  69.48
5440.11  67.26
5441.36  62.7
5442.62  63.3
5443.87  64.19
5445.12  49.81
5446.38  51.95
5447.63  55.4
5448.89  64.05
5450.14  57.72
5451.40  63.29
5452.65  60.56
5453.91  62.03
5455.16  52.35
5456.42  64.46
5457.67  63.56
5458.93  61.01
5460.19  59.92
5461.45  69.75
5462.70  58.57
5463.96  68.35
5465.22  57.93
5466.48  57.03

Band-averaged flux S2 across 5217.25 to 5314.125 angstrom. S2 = 62.3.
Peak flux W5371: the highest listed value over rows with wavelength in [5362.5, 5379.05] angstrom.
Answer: 71.29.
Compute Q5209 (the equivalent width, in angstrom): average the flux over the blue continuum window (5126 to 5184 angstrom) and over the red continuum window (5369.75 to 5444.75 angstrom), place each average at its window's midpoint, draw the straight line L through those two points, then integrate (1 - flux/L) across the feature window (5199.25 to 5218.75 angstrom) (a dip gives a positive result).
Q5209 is -0.8 angstrom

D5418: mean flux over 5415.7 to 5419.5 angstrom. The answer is 61.4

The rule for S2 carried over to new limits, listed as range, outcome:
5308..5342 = 60.7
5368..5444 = 61.2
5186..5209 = 55.3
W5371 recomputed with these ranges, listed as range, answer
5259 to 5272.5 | 68.85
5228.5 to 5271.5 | 72.24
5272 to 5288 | 74.82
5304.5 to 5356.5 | 74.97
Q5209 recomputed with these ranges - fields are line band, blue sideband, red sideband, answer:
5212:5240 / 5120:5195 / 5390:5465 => -3.7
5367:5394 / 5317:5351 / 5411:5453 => -0.9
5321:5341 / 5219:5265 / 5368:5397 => 1.1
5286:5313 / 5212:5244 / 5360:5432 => 0.0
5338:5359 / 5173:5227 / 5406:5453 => -1.6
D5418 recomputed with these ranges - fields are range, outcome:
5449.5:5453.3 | 60.6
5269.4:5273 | 54.4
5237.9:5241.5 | 70.3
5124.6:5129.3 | 55.5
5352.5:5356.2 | 63.9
